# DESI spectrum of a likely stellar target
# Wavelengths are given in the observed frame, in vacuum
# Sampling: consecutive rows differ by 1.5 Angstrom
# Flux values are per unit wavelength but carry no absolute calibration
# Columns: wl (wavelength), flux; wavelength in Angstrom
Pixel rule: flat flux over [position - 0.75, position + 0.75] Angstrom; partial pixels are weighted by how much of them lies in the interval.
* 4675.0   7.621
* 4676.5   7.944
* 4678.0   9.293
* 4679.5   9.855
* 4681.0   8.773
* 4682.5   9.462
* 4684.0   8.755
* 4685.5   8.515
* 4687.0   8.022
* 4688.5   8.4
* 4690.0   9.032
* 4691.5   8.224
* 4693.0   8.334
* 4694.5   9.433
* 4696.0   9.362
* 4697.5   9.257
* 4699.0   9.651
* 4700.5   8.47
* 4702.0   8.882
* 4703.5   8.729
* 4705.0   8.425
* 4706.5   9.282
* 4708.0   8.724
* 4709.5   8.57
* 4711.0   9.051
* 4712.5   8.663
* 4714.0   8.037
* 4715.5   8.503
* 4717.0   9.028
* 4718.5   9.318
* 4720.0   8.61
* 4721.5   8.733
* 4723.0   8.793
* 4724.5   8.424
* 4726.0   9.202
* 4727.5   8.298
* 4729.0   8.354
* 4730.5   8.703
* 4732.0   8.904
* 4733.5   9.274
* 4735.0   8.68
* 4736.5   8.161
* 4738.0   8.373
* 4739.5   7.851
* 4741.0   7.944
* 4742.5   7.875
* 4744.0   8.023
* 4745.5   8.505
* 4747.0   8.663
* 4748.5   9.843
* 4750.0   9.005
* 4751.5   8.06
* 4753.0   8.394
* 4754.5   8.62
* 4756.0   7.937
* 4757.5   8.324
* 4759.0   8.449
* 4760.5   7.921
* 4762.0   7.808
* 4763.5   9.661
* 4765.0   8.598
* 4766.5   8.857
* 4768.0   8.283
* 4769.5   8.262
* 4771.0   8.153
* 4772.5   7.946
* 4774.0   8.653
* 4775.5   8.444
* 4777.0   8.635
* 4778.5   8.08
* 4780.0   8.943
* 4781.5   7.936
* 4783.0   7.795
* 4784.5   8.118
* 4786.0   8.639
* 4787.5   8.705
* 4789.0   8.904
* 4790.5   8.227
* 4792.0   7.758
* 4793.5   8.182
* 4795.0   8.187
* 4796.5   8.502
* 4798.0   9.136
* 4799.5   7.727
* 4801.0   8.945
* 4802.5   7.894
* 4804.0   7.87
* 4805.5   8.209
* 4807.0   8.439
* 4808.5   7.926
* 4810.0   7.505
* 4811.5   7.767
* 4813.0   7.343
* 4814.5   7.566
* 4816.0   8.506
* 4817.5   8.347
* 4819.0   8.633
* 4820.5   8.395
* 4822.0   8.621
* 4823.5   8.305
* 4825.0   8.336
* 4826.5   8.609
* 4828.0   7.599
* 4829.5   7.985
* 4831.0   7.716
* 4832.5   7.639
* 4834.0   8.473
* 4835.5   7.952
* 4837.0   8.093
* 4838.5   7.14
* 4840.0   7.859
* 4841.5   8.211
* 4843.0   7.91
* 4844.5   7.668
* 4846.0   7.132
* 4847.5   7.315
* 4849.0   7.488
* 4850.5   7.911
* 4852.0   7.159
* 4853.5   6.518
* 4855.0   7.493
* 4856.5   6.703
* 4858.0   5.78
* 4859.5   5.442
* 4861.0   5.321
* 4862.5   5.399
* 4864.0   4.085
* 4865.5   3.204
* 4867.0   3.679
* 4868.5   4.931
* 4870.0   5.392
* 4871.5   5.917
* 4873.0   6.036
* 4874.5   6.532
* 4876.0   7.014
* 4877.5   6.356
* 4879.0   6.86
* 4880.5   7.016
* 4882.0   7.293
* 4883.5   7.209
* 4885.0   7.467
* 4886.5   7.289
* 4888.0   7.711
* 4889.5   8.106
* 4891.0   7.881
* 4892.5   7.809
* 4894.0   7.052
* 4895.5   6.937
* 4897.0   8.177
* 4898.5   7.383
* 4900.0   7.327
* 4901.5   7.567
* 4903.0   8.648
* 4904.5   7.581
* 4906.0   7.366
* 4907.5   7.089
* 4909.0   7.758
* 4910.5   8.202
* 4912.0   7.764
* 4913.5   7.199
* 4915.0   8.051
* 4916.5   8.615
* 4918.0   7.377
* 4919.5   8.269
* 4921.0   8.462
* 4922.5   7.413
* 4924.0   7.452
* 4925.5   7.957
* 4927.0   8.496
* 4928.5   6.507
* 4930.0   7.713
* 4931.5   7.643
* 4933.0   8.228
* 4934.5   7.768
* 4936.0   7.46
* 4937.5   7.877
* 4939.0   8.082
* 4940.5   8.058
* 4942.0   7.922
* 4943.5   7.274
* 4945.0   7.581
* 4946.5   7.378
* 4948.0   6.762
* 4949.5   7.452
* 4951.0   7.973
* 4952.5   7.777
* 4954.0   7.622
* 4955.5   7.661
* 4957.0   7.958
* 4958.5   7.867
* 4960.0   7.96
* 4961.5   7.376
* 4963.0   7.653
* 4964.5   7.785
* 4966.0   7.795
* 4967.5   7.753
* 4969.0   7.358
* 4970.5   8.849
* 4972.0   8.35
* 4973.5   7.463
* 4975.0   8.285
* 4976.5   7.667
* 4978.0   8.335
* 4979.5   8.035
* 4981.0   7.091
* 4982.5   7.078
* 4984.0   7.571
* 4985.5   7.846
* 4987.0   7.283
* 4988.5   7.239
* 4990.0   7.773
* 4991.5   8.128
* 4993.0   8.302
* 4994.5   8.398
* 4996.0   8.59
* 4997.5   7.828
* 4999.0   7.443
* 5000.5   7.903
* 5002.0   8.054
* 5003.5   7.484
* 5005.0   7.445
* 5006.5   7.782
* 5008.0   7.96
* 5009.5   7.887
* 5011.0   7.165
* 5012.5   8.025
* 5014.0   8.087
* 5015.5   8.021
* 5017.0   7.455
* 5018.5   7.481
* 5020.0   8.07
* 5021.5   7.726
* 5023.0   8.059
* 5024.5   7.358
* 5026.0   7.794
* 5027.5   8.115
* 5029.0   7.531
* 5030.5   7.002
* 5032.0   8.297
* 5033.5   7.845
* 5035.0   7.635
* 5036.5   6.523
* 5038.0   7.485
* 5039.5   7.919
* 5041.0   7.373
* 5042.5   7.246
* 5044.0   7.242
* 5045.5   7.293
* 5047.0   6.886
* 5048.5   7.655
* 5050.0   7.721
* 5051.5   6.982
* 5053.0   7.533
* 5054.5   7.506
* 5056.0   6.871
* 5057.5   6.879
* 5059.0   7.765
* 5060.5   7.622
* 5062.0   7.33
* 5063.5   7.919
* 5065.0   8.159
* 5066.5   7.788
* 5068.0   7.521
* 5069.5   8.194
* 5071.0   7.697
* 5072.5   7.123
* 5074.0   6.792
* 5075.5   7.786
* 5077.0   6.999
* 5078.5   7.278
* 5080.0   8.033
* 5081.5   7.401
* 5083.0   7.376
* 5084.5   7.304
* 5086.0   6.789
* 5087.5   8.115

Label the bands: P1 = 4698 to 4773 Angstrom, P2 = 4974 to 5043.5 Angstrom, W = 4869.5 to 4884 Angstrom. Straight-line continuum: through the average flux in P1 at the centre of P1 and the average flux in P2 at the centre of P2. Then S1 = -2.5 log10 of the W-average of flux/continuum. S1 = 0.23 mag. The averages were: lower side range 8.58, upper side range 7.73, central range 6.57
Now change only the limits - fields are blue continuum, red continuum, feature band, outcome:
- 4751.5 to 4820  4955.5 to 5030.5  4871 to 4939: 0.067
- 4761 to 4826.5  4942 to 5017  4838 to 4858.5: 0.114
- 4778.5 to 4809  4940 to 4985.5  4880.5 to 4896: 0.073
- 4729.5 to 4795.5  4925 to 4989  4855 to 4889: 0.301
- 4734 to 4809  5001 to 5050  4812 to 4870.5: 0.147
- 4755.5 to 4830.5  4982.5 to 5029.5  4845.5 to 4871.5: 0.343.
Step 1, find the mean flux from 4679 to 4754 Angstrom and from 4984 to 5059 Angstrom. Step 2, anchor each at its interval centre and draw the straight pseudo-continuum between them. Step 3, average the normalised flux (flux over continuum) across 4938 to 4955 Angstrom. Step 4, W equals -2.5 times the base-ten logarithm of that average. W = 0.04 mag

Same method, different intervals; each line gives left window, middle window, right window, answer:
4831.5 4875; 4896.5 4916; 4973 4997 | -0.09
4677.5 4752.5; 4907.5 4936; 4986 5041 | 0.03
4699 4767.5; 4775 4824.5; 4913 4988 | 0.01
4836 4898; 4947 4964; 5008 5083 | -0.07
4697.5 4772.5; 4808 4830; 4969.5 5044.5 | 0.03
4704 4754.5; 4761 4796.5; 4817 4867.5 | -0.05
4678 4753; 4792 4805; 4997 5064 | 0.02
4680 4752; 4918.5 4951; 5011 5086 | 0.03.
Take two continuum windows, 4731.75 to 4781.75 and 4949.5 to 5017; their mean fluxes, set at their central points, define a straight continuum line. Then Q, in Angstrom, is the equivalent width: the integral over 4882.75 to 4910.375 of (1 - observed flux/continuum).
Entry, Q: 1.6 Angstrom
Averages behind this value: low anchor 8.44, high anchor 7.81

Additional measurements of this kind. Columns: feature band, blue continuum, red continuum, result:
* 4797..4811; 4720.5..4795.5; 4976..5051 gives 0.21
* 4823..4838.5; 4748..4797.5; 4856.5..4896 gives -1.70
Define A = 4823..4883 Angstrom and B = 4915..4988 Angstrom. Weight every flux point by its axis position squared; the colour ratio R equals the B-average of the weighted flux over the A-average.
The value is 1.2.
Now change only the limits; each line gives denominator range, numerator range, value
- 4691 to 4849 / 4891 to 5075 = 1.00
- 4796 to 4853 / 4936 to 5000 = 1.03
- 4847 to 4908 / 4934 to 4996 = 1.20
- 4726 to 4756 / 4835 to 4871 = 0.80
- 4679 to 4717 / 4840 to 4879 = 0.77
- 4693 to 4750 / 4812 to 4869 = 0.87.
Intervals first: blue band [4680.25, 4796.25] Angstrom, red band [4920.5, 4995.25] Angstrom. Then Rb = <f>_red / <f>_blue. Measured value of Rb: 0.90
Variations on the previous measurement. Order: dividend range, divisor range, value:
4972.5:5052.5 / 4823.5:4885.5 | 1.12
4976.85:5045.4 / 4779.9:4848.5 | 0.95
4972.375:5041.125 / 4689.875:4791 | 0.90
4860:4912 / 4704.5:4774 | 0.79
